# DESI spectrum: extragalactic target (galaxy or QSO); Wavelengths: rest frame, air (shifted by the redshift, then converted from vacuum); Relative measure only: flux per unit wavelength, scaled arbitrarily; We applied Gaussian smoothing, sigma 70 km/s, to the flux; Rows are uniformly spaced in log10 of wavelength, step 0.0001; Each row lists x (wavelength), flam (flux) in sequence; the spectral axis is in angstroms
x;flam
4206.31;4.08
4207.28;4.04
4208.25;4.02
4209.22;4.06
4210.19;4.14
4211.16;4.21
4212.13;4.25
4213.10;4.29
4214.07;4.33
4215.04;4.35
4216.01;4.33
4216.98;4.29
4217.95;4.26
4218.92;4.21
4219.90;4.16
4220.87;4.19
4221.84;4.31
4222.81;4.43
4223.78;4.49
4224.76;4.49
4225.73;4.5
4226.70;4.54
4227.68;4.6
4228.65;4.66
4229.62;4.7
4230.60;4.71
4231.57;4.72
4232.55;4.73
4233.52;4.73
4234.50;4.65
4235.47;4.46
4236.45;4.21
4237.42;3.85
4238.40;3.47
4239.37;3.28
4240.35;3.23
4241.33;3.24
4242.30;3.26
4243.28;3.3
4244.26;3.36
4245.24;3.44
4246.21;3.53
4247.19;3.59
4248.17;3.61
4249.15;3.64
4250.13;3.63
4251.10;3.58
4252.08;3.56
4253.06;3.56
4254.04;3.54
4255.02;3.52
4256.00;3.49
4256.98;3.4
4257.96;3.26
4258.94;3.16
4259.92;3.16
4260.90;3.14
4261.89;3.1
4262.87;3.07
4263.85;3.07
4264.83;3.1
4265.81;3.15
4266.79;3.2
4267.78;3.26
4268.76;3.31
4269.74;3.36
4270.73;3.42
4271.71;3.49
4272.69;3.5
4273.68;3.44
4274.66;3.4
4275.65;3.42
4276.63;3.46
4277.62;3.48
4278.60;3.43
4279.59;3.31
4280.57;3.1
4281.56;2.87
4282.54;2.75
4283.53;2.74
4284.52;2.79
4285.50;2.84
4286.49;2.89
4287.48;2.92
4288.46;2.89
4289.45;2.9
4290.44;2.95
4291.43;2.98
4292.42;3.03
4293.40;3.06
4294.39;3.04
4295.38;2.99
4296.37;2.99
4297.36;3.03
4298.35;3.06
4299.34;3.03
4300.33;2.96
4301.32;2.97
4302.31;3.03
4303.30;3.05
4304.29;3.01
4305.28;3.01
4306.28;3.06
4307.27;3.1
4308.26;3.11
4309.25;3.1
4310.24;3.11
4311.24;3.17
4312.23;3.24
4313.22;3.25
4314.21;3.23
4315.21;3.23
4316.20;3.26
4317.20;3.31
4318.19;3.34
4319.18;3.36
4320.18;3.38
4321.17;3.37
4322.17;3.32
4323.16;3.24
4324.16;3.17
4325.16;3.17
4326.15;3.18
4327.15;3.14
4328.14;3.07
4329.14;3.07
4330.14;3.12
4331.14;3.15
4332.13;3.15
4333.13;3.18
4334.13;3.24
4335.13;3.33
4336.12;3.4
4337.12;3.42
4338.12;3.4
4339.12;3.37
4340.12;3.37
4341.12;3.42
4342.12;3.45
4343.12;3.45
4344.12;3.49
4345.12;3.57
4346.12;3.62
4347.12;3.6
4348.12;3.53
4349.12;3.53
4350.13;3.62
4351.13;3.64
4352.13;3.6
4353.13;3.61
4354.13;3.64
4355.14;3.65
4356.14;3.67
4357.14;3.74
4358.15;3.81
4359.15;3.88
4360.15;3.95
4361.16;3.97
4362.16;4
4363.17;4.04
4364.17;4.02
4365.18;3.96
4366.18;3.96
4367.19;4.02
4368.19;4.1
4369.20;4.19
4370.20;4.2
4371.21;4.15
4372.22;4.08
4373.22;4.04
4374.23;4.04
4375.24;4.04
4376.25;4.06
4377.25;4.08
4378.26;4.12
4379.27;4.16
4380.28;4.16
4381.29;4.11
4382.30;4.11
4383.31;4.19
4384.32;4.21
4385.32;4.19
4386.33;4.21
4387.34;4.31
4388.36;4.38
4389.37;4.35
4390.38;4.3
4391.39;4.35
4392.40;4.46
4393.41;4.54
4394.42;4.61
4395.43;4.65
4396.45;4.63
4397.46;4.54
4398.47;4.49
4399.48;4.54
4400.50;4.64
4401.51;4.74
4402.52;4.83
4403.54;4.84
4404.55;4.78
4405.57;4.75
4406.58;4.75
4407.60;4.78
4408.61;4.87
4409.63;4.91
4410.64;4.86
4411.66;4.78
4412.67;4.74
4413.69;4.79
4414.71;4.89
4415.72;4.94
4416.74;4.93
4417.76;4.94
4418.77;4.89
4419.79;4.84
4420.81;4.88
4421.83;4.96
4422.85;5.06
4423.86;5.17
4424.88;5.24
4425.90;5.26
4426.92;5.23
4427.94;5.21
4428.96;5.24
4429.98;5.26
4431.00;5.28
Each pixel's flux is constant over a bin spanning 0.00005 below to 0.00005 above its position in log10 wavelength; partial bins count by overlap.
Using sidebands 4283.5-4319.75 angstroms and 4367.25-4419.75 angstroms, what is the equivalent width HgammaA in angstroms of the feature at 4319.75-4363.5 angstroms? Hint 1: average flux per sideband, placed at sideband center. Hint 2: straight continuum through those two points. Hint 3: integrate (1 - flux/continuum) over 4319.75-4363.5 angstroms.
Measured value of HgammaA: 2.5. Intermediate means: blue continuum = 3.06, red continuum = 4.48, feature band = 3.47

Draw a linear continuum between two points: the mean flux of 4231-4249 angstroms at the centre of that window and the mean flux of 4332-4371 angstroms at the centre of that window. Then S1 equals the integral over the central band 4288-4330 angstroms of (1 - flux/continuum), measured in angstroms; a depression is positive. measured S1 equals 6.8 angstroms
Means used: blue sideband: 3.81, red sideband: 3.67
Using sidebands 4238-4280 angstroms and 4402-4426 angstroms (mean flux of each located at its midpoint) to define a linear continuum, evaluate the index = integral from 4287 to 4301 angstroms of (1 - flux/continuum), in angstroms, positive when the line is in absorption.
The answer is 2.7 angstroms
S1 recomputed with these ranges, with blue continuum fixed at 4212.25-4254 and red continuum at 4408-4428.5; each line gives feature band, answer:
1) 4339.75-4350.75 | 2.6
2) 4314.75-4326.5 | 3.2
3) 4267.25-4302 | 9.6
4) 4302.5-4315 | 3.7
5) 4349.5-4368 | 3.4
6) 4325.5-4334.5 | 2.8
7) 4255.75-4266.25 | 2.5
